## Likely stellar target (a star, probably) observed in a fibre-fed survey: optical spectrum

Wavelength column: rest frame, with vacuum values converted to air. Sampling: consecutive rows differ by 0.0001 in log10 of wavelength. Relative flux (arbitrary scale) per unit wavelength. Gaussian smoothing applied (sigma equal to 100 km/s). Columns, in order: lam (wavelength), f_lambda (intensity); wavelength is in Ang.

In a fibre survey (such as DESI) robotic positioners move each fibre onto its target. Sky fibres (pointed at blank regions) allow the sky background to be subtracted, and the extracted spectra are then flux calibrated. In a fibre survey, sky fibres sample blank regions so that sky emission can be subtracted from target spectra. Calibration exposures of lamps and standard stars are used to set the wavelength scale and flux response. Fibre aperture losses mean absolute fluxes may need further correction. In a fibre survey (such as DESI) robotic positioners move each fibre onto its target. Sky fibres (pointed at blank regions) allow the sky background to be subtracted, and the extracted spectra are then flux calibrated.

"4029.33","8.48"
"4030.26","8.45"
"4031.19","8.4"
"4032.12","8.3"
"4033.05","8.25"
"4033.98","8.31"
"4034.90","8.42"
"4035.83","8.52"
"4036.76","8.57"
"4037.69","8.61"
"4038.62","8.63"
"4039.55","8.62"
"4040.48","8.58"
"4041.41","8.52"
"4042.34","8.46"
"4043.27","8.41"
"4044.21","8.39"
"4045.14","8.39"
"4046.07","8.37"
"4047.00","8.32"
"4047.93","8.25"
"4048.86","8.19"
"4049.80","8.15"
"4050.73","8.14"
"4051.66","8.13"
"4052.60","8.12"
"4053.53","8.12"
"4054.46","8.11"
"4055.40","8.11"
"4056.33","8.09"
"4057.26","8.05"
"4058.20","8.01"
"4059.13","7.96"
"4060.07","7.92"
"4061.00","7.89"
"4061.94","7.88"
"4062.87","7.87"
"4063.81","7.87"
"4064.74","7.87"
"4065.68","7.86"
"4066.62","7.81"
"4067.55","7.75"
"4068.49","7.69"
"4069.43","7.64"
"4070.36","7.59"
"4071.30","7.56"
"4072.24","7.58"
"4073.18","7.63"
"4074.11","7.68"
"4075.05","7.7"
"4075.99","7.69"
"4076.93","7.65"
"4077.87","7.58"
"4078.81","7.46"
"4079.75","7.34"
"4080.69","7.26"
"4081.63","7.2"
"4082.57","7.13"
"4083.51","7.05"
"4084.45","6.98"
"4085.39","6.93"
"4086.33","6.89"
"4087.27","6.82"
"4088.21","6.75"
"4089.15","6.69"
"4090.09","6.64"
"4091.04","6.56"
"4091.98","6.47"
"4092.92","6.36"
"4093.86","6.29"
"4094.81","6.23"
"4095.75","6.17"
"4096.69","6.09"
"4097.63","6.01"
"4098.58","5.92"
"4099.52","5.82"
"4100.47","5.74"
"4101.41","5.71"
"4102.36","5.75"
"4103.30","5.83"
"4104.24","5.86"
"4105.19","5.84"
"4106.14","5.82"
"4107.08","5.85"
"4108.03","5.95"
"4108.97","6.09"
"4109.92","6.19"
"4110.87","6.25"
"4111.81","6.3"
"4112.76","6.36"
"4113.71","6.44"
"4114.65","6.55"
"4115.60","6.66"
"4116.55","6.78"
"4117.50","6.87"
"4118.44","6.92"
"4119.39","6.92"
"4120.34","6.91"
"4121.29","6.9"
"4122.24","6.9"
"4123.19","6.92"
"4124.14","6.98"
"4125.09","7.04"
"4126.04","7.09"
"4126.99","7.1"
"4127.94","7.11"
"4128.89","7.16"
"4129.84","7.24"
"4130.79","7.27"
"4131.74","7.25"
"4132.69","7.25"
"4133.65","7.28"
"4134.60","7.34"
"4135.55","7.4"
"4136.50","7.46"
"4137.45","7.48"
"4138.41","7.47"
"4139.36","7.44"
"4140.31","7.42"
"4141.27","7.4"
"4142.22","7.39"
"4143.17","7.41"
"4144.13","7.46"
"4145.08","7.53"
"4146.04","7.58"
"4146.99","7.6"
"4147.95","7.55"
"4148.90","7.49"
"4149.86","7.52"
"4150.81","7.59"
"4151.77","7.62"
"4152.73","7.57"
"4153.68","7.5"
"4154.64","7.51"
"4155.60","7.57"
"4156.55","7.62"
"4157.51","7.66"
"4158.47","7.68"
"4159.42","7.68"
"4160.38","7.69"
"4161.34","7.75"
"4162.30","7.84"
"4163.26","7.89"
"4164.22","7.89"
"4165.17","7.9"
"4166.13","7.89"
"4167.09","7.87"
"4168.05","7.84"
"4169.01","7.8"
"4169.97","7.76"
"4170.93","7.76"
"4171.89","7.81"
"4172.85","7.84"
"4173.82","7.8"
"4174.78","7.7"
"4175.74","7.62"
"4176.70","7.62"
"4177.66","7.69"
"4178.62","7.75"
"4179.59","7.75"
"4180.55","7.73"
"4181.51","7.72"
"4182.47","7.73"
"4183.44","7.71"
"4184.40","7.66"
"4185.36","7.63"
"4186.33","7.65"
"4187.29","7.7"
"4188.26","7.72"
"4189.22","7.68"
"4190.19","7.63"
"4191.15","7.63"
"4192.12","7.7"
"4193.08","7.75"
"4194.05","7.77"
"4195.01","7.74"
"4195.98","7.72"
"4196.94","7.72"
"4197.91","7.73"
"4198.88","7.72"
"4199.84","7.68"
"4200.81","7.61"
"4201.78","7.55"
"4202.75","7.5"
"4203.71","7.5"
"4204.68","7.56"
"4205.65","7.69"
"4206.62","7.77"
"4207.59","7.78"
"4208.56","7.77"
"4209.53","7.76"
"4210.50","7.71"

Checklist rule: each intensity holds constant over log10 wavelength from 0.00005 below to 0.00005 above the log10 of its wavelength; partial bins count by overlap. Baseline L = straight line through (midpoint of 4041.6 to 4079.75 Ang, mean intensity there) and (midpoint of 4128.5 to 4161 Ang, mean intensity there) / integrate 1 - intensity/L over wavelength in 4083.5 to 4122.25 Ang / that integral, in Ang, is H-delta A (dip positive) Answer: 6.7 Ang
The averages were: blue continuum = 7.94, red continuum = 7.48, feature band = 6.37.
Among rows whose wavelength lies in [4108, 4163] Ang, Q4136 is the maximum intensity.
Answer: 7.84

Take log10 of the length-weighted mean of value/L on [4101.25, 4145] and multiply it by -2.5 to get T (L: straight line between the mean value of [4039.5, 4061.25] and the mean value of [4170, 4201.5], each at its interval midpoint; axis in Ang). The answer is 0.16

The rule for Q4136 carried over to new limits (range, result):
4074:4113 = 7.7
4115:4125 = 6.98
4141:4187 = 7.9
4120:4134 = 7.28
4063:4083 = 7.87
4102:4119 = 6.92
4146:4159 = 7.68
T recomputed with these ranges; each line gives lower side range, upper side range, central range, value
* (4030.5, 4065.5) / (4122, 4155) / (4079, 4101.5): 0.19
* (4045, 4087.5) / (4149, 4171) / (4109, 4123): 0.17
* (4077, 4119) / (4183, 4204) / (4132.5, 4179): -0.06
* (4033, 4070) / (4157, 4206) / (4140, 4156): 0.05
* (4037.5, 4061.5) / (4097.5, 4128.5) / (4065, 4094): 0.02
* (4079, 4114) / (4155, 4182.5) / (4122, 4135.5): -0.02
